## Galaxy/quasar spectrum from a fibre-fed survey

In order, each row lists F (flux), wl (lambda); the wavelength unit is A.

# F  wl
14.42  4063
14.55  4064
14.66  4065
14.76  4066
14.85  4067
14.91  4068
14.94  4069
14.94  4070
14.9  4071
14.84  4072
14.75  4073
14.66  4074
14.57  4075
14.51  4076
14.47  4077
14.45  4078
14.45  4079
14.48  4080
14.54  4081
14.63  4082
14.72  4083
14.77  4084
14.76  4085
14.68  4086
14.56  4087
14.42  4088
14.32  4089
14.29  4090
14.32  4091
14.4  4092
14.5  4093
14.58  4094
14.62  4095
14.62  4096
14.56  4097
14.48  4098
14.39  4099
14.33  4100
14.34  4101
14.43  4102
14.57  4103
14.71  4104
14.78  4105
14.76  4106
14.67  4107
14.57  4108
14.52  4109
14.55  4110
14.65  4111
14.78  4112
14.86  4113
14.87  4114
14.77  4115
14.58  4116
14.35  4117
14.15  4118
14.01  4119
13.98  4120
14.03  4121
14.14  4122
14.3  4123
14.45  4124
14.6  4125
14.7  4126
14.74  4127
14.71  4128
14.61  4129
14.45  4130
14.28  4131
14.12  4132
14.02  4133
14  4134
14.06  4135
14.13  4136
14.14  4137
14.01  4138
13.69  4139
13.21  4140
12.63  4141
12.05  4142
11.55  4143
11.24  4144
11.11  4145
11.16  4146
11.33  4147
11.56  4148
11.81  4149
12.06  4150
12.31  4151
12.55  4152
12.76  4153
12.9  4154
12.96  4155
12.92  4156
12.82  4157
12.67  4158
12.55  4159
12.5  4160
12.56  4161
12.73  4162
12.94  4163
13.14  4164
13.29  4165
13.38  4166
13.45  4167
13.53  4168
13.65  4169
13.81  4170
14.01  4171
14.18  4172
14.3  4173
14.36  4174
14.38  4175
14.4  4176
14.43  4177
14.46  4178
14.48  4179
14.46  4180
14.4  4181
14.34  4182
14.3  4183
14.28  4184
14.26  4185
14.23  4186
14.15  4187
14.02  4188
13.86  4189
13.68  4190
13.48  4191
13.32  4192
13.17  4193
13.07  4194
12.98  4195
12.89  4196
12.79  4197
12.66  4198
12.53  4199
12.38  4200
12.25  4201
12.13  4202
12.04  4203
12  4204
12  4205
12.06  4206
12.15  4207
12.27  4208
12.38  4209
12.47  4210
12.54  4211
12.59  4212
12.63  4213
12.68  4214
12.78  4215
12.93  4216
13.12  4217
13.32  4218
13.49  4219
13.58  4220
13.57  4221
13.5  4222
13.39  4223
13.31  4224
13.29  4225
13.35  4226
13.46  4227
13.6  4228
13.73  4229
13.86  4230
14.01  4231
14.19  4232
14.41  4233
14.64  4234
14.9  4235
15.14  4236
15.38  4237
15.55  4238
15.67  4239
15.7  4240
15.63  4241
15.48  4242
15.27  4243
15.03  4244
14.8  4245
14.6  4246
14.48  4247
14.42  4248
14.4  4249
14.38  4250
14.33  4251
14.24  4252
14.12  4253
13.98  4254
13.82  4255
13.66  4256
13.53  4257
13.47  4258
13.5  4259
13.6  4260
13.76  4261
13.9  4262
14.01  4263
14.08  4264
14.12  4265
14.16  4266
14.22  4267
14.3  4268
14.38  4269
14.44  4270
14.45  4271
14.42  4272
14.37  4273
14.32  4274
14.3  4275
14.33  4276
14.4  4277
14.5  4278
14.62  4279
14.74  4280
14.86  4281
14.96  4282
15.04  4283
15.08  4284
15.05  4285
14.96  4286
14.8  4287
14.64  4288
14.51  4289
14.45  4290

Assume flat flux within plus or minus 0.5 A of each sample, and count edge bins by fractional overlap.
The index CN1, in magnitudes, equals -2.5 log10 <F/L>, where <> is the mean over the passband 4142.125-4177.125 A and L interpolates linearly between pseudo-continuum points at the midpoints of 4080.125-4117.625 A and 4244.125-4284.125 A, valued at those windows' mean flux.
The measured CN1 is 0.127 mag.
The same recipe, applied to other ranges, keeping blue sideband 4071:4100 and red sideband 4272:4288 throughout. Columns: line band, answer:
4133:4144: 0.102 mag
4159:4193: 0.061 mag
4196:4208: 0.188 mag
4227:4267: 0.020 mag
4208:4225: 0.128 mag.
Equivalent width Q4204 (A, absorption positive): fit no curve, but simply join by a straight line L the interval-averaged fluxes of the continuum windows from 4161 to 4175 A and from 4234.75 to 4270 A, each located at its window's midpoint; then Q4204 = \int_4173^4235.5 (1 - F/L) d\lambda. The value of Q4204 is 2.5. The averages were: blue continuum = 13.6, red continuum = 14.5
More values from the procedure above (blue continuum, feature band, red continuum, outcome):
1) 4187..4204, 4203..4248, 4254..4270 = -1.1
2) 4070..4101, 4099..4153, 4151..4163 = -1.0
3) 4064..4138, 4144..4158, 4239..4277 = 2.2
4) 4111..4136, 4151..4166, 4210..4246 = 1.5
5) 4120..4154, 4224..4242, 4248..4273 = -0.8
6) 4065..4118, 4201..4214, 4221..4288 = 1.9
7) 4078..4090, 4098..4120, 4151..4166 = -0.9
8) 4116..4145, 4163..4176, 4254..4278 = 0.1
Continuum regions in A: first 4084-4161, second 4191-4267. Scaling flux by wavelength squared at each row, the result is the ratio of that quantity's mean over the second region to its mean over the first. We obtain 1.04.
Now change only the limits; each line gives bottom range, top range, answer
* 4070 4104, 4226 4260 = 1.07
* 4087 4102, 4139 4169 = 0.89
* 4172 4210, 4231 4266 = 1.11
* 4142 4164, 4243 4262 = 1.21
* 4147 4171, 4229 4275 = 1.18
